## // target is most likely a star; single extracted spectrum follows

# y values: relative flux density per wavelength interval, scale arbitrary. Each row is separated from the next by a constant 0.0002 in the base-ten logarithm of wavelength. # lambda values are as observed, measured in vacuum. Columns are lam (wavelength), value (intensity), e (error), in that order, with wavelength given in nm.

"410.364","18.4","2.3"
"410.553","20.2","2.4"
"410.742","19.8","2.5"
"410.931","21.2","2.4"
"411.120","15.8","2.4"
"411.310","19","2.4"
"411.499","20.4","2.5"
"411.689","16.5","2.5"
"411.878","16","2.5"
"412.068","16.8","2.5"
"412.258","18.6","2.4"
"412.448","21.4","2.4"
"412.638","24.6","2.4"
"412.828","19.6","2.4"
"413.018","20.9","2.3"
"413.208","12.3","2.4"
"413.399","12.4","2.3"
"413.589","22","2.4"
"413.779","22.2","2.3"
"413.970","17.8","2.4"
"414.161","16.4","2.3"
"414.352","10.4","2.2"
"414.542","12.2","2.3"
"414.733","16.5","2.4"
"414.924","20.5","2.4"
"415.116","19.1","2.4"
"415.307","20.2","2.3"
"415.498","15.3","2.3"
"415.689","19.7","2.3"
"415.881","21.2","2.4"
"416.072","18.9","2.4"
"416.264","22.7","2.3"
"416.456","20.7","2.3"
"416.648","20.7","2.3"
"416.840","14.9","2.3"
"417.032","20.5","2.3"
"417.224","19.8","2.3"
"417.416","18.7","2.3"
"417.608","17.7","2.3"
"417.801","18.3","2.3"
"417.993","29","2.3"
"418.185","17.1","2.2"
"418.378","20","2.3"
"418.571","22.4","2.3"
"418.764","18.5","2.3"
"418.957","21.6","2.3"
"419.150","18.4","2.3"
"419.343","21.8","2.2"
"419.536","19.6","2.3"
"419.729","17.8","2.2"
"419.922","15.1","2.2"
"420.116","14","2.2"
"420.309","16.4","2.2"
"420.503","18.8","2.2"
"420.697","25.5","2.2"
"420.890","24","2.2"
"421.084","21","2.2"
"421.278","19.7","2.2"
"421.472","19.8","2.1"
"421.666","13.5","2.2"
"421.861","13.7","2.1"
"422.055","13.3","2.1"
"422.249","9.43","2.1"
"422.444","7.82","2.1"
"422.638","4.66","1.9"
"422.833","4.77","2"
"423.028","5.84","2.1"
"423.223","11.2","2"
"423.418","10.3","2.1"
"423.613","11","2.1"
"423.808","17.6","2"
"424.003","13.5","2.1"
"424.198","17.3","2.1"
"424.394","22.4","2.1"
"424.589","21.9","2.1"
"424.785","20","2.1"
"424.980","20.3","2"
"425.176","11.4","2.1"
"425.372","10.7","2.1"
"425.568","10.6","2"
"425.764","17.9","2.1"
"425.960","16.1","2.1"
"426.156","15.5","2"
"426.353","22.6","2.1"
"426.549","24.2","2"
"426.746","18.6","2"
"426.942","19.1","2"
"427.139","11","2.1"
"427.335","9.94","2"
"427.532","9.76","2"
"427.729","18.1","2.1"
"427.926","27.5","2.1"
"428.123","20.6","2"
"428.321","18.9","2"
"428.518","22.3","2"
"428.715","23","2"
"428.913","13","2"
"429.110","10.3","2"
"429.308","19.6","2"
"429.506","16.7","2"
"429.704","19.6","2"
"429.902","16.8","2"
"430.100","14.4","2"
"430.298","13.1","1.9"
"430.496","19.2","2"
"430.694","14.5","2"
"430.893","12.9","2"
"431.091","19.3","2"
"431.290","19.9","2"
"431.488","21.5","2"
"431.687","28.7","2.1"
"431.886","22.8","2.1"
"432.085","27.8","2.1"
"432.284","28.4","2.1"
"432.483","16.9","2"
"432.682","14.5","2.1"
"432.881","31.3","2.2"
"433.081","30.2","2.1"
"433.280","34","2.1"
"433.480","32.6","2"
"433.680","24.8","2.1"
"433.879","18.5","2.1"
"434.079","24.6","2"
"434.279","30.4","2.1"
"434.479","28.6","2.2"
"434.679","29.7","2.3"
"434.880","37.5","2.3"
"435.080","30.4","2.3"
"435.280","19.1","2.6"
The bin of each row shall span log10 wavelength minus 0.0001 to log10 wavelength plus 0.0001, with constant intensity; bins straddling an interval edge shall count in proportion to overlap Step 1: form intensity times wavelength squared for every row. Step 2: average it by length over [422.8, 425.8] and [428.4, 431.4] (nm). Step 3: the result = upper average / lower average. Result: 1.2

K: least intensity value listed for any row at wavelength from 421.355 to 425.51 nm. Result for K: 4.66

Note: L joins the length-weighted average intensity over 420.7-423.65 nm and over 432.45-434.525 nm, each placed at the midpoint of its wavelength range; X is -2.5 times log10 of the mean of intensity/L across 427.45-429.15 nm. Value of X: 0.09 mag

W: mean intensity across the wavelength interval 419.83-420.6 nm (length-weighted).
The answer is 16.1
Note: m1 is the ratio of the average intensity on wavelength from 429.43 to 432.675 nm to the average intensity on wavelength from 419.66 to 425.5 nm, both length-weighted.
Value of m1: 1.29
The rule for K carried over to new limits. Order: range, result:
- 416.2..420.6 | 14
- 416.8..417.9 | 14.9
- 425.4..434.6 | 9.76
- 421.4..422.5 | 7.82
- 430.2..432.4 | 12.9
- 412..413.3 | 12.3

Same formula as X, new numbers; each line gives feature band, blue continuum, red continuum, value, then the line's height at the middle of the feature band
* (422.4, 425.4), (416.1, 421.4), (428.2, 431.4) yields 0.35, 18.6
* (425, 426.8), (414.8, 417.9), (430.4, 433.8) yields 0.30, 21.8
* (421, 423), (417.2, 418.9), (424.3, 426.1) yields 0.42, 18.3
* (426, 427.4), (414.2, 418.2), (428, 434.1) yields 0.17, 20.3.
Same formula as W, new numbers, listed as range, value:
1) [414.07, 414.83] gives 13.9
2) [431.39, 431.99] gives 24.3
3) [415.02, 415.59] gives 18.2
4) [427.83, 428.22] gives 24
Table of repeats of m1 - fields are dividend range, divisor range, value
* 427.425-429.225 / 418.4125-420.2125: 0.96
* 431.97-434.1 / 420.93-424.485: 1.94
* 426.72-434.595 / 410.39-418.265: 1.10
